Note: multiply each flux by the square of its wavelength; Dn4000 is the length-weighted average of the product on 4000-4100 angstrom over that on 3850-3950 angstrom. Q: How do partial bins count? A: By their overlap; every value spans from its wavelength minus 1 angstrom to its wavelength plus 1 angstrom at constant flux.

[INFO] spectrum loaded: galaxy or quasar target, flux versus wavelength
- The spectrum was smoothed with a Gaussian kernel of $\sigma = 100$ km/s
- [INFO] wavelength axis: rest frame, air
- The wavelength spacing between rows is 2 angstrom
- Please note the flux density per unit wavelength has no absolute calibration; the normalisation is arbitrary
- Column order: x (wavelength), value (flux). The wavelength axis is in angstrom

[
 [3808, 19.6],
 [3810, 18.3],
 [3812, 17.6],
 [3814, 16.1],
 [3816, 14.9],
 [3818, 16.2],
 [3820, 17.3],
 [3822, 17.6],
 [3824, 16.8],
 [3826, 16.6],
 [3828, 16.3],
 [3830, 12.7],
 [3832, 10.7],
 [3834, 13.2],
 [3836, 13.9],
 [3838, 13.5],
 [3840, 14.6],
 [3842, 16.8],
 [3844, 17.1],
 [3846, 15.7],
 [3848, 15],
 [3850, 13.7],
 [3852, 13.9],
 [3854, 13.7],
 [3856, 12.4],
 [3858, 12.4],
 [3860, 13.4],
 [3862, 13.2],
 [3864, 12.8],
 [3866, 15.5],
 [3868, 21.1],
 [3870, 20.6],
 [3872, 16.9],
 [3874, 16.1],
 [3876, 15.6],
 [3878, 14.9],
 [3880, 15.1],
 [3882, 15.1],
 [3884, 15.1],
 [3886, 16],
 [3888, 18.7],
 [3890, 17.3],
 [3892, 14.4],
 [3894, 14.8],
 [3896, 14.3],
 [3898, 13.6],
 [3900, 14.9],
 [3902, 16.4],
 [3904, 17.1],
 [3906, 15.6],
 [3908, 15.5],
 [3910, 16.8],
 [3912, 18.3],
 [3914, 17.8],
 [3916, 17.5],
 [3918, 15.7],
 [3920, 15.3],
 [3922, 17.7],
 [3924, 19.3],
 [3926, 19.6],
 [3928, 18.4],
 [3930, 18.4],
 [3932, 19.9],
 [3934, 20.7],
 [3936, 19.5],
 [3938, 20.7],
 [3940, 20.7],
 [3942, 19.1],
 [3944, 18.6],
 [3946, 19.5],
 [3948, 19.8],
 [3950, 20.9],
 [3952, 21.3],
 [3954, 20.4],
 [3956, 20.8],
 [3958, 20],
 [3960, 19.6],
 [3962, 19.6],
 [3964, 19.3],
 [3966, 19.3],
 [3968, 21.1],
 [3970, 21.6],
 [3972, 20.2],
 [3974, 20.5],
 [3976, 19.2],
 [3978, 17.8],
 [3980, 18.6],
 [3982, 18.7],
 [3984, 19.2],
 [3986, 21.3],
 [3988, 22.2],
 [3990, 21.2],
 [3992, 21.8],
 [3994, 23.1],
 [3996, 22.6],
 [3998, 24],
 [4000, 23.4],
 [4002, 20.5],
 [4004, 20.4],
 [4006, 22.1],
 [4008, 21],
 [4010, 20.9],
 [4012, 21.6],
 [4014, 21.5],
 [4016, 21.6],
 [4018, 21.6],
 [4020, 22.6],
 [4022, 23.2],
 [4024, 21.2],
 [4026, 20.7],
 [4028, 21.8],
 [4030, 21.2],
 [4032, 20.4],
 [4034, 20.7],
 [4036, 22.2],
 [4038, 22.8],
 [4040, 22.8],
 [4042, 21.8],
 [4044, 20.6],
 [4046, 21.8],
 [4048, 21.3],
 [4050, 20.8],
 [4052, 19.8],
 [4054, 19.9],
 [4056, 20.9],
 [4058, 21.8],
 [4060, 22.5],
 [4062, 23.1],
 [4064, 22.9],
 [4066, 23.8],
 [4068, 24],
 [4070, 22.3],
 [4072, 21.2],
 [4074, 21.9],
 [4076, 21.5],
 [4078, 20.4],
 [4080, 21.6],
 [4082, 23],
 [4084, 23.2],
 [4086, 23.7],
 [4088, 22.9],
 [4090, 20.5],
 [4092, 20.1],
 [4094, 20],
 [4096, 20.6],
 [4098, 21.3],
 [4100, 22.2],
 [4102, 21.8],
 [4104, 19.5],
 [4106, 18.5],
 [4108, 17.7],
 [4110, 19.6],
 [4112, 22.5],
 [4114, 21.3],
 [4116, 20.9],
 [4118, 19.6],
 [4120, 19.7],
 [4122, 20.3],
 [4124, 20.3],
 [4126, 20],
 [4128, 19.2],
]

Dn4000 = 1.39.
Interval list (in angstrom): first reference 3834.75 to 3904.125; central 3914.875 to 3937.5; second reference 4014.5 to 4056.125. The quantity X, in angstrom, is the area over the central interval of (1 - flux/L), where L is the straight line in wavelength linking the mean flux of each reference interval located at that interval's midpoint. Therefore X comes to -1.3 angstrom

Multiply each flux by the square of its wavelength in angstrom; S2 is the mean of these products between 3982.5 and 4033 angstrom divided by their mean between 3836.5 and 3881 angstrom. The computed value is 1.5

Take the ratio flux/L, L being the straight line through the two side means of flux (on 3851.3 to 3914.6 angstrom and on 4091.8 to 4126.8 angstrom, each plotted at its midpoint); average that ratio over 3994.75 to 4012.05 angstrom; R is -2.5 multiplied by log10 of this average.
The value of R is -0.20 mag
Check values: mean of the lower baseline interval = 15.6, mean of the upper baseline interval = 20.3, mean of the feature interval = 21.9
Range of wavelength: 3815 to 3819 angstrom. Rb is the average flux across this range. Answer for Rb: 15.6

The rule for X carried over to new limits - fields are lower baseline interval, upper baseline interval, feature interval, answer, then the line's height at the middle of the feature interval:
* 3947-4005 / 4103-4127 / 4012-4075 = -4.47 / 20.3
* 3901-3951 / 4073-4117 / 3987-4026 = -4.40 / 19.7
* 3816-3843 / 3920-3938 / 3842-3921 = 6.94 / 17.2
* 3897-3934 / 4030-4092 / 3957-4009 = -3.62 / 19.3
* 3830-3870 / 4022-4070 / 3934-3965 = -3.19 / 18.2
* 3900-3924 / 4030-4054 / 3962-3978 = -1.04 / 18.8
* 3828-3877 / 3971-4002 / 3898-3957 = -0.48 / 18.2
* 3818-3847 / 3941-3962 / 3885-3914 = 3.02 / 17.9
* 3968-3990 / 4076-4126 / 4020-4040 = -1.27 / 20.4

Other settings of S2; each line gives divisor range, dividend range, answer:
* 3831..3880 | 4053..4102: 1.65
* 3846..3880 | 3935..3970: 1.39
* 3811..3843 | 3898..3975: 1.30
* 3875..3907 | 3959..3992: 1.34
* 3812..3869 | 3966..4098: 1.58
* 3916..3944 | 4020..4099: 1.23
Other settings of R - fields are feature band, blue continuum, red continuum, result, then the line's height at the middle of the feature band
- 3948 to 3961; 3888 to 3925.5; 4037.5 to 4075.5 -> -0.132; 18.1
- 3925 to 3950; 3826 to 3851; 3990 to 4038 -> -0.058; 18.6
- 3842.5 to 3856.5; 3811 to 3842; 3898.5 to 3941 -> 0.087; 15.9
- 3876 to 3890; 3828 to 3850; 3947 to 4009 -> 0.032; 16.4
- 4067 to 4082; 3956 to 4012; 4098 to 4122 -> -0.075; 20.5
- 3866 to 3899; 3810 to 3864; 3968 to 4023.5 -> 0.028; 16.7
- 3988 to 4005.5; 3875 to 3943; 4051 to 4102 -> -0.135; 19.5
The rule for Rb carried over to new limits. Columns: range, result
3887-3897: 15.9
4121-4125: 20.3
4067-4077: 22.2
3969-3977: 20.4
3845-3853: 14.6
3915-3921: 16.2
